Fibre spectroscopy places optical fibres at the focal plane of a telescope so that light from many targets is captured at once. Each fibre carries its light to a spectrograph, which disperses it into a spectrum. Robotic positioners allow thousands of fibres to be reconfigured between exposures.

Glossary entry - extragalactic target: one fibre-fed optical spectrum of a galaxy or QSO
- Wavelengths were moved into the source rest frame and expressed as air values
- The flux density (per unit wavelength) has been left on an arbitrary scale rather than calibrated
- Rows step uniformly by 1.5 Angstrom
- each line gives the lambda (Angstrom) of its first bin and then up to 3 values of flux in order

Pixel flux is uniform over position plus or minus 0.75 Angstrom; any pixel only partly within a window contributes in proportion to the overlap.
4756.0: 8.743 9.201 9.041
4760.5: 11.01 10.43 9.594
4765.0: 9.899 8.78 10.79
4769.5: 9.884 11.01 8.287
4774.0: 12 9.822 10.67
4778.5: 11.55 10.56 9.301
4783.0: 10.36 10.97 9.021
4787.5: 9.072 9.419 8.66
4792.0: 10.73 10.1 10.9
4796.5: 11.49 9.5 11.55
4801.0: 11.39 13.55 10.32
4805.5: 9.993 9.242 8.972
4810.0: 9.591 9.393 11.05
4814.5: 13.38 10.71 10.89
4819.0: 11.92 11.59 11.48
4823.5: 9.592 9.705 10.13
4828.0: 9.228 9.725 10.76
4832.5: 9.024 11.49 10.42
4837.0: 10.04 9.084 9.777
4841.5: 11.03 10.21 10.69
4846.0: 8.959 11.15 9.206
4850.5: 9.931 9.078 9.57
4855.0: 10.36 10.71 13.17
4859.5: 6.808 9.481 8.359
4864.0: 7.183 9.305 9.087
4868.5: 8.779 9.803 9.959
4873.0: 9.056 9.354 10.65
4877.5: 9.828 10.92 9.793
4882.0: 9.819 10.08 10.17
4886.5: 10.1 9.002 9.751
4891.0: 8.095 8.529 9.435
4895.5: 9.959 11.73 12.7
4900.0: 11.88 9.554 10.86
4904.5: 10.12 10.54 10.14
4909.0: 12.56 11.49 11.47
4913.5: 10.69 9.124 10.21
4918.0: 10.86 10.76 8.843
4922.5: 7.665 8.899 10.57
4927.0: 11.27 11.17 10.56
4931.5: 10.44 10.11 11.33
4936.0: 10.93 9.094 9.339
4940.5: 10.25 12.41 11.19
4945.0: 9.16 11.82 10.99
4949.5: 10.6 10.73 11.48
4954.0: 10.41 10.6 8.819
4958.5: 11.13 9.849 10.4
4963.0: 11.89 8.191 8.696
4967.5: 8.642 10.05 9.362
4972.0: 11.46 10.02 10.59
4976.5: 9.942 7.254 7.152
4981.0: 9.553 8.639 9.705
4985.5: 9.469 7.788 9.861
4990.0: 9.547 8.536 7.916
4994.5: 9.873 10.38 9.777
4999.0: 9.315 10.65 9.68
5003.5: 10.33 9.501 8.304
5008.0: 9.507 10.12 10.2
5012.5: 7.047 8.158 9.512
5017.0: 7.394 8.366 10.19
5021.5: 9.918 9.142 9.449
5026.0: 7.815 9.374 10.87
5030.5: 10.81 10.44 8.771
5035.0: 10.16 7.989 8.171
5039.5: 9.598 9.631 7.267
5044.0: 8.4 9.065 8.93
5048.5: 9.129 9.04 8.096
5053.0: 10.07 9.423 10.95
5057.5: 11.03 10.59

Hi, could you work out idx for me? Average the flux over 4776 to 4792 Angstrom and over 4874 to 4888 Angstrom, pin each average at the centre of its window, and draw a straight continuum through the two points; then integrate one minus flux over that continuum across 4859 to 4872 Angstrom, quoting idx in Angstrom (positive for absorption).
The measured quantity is 1.6 Angstrom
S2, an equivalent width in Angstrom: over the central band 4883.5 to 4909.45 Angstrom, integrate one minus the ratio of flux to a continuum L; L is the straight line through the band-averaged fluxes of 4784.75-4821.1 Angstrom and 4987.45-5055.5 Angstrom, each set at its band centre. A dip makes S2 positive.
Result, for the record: -0.8 Angstrom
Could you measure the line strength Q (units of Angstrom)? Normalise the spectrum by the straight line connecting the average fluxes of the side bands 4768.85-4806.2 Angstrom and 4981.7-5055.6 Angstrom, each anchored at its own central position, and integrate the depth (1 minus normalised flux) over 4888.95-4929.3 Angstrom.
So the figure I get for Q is -2.3 Angstrom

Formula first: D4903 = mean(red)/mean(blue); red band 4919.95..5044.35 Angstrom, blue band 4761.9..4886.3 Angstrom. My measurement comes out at 0.95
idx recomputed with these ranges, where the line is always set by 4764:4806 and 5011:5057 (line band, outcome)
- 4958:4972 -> -0.59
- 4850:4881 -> 1.16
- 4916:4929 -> -0.44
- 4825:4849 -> 0.03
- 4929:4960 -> -3.21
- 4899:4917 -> -1.87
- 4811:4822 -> -1.24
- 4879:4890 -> -0.04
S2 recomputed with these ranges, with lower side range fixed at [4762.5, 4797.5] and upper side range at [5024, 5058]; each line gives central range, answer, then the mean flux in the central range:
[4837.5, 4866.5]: 0.6 Angstrom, 9.69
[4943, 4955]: -1.5 Angstrom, 10.8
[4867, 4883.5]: 0.1 Angstrom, 9.78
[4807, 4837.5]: -1.3 Angstrom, 10.4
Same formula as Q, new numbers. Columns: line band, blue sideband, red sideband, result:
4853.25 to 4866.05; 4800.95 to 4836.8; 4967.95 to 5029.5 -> 1.03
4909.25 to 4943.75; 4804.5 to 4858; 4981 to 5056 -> -2.32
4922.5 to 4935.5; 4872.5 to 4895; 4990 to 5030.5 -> -1.17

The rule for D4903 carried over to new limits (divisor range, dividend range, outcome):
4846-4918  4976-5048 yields 0.92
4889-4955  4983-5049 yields 0.88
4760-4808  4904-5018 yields 0.96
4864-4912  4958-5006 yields 0.95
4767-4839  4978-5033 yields 0.89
